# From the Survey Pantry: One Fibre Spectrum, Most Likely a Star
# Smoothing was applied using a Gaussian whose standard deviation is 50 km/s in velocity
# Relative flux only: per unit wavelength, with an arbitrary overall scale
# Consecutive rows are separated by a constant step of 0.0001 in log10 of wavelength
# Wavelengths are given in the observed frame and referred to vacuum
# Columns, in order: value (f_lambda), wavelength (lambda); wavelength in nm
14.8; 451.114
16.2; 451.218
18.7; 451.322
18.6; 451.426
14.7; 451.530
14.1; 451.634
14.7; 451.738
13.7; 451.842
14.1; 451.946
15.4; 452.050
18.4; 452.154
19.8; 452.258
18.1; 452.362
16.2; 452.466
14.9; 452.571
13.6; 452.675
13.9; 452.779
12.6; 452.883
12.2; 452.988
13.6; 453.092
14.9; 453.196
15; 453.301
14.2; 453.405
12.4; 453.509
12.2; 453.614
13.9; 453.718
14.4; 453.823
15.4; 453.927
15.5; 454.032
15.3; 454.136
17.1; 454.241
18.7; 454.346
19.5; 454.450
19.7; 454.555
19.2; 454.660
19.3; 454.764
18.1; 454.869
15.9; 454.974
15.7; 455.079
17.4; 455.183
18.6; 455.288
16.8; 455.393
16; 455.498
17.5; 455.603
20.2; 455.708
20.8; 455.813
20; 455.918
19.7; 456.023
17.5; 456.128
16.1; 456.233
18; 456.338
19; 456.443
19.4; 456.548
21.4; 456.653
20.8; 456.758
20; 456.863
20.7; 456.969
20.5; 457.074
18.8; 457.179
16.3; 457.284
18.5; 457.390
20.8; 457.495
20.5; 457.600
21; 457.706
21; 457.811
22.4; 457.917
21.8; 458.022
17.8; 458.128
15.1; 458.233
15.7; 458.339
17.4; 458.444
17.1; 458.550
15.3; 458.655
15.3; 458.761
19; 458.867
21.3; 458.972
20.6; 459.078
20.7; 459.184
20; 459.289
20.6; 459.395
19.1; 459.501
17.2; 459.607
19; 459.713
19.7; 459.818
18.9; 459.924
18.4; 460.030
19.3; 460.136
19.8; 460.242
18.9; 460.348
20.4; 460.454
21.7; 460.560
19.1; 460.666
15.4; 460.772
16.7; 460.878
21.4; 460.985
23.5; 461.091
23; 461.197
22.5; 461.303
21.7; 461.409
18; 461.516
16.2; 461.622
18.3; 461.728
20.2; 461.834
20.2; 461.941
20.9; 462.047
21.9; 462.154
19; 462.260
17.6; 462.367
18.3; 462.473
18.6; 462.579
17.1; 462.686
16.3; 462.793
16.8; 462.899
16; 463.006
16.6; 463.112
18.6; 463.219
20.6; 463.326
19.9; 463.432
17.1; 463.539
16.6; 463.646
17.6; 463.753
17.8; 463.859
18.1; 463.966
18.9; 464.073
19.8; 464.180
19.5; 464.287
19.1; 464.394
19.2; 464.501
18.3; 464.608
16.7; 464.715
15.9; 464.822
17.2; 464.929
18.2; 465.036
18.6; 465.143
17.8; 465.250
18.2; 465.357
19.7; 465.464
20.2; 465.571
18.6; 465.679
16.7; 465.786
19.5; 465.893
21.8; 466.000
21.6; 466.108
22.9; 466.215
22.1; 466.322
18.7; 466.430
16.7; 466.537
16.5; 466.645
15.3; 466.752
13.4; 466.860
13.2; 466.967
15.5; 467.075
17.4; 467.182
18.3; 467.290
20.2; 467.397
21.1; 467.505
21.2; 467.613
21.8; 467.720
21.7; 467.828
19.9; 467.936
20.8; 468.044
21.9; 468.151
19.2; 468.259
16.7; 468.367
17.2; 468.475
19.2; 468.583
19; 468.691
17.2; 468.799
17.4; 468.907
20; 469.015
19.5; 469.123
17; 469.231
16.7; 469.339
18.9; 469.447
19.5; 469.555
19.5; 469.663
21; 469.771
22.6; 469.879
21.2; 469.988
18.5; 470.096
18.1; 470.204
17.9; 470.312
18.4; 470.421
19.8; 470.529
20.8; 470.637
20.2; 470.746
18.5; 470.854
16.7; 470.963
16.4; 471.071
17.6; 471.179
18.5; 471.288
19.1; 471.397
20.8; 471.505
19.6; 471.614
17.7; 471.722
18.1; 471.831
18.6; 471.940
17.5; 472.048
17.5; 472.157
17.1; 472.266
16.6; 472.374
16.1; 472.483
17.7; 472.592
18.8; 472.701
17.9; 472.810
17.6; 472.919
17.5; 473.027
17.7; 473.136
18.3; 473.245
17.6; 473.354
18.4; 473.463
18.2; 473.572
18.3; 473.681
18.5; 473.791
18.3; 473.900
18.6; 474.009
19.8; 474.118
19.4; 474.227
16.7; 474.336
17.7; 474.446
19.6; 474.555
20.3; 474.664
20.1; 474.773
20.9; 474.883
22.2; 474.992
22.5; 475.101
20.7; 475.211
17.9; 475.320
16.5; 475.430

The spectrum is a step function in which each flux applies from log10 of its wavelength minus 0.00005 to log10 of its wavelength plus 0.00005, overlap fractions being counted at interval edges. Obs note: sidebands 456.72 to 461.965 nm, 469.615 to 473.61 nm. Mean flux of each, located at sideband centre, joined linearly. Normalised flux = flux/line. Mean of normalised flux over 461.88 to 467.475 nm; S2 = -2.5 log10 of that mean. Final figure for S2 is 0.04 mag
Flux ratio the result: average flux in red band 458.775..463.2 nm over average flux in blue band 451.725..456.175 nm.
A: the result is 1.18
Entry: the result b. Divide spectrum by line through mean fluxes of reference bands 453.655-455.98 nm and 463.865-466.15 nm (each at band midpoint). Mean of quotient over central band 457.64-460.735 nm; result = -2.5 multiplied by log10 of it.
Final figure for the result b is -0.06 mag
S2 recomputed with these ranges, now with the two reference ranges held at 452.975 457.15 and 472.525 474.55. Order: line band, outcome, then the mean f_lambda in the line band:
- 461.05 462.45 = -0.143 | 20.2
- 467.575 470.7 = -0.081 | 19.4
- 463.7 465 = -0.024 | 18.2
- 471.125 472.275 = -0.018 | 18.4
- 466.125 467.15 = 0.035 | 17.3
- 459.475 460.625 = -0.101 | 19.3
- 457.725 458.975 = -0.043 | 18.2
